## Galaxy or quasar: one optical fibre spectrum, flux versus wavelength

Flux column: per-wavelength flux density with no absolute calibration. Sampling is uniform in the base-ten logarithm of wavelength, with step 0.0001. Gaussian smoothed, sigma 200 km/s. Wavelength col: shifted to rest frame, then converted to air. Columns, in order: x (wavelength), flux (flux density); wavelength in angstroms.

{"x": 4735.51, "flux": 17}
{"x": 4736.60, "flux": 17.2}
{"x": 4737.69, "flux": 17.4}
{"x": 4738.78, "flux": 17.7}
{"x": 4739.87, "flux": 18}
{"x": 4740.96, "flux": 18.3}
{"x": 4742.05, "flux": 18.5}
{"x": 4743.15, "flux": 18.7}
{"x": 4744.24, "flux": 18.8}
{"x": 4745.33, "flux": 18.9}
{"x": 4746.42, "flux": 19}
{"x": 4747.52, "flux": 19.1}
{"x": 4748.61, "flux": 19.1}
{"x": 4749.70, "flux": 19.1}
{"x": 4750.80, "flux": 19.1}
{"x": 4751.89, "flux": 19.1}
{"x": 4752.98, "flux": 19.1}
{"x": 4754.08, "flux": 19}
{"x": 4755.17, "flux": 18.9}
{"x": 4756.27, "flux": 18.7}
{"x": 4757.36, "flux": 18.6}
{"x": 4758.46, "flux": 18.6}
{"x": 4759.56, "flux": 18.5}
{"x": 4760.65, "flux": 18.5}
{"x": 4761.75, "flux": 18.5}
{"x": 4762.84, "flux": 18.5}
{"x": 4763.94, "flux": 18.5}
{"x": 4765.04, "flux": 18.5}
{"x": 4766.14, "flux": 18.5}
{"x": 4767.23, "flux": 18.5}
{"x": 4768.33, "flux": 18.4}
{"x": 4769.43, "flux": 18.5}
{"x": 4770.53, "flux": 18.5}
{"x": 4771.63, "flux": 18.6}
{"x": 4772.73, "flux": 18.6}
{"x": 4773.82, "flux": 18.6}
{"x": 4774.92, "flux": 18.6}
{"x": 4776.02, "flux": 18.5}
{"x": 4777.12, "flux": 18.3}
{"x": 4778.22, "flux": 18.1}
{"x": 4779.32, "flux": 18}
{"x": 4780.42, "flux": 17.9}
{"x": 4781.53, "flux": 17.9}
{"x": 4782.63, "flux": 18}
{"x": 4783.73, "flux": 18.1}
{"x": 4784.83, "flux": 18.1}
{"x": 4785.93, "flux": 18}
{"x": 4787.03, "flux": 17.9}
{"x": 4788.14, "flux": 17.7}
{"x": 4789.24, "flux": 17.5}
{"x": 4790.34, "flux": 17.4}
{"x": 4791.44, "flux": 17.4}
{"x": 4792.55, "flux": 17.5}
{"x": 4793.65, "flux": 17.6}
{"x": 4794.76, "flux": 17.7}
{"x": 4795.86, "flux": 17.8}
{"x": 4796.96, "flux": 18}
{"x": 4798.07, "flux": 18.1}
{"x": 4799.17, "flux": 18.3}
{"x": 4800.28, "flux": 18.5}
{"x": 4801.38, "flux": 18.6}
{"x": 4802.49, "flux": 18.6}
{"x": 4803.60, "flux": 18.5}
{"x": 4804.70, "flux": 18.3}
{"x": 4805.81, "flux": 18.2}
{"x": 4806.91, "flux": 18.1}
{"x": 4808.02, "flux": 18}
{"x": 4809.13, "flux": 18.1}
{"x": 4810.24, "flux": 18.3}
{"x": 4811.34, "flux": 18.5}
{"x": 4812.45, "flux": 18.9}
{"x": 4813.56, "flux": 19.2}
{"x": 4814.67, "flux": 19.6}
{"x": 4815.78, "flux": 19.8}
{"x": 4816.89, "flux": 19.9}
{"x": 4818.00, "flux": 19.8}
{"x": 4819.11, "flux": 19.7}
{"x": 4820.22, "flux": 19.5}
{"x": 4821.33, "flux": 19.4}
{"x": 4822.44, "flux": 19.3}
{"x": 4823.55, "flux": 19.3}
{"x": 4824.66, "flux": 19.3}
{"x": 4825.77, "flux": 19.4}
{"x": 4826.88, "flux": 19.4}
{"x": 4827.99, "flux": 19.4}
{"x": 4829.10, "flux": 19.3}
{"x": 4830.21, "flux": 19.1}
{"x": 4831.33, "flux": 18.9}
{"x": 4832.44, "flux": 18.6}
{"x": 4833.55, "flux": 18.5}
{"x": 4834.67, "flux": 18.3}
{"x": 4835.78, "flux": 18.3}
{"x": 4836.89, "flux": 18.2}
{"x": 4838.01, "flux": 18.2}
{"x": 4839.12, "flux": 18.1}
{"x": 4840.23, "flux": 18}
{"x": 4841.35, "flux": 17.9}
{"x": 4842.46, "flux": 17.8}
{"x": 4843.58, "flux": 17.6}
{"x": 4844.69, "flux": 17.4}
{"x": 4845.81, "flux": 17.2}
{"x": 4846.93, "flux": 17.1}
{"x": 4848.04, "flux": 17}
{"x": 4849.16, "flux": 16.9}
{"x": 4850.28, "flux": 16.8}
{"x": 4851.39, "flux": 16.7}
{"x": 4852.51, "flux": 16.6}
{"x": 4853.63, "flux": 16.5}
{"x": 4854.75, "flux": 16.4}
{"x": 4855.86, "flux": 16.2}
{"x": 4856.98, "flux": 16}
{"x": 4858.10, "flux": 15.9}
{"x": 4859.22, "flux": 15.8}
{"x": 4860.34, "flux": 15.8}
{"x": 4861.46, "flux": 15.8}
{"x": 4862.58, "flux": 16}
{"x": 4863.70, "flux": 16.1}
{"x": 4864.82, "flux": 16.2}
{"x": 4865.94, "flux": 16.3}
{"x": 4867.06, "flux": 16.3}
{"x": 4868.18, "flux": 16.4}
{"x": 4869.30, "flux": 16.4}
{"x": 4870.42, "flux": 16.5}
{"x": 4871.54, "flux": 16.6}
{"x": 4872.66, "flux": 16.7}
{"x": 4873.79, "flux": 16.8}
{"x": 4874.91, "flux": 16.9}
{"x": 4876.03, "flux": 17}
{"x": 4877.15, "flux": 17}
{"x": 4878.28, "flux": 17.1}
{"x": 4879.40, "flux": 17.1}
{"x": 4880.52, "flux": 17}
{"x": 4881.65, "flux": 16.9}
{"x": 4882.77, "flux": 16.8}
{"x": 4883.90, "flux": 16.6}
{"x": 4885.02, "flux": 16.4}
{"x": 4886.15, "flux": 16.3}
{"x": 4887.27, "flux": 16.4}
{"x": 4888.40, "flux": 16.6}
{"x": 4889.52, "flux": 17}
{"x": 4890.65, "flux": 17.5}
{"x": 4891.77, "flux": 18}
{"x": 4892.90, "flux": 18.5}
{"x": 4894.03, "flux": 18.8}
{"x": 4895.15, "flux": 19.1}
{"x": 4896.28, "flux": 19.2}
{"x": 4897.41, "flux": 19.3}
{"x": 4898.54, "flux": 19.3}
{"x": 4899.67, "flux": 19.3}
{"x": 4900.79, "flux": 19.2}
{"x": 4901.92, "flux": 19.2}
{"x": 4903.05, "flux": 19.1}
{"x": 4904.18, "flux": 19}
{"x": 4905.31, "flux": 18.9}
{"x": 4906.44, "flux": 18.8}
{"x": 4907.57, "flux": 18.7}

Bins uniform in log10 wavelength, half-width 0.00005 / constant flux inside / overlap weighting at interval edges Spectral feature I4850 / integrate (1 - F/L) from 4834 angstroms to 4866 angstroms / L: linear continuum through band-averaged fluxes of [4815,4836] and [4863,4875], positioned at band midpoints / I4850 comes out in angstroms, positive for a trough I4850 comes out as 1.3 angstroms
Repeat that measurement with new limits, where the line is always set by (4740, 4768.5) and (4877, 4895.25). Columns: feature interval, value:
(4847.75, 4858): 0.6 angstroms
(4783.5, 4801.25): 0.4 angstroms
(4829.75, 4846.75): -0.3 angstroms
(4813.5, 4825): -1.0 angstroms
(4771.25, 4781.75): 0.1 angstroms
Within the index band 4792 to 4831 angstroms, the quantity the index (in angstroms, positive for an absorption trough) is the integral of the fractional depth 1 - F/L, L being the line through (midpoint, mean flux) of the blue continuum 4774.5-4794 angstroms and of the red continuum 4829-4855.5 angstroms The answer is -2.1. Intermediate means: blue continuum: 17.9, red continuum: 17.7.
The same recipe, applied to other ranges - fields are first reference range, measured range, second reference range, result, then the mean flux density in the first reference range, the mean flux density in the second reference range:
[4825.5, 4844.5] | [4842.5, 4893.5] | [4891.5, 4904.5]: 5.6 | 18.5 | 19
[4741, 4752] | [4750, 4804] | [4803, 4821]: 1.7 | 18.9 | 18.9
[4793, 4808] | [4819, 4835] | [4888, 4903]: -0.8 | 18.2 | 18.6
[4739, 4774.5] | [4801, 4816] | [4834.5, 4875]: -0.8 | 18.7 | 16.8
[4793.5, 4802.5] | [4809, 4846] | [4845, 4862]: -3.3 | 18.1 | 16.5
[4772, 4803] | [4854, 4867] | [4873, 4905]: 1.3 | 18.1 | 17.8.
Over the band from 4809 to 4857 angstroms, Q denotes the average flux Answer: 18.3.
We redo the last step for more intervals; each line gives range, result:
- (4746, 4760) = 18.9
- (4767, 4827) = 18.5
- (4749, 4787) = 18.5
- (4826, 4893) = 17.2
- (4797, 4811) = 18.3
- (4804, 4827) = 19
